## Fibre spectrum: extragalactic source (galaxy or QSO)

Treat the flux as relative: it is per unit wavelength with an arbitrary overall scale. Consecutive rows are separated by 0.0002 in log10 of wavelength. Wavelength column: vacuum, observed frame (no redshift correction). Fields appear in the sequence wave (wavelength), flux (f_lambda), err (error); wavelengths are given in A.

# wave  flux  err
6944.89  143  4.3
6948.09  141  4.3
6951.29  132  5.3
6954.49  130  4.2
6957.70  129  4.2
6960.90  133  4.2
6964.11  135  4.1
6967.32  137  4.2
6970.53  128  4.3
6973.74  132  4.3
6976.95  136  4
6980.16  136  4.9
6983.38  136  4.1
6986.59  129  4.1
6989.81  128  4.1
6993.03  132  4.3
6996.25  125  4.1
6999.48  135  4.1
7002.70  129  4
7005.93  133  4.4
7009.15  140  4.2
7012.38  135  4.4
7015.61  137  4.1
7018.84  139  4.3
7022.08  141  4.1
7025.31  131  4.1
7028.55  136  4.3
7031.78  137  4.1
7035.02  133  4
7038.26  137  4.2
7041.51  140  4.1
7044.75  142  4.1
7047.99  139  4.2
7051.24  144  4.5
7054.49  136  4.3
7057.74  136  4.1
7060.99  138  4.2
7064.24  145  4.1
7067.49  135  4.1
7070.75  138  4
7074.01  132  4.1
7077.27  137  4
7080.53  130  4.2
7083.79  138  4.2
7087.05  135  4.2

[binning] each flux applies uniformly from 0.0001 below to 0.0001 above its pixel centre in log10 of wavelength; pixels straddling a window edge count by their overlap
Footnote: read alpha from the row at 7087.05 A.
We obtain 135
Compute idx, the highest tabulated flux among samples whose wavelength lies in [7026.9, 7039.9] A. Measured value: 137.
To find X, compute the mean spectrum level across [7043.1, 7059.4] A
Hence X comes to 139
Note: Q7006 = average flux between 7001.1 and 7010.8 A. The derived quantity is 134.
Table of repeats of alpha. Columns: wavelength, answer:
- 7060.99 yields 138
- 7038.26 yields 137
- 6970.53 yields 128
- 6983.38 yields 136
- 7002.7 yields 129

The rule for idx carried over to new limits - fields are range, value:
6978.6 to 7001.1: 136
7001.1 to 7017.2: 140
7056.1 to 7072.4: 145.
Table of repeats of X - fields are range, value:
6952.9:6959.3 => 129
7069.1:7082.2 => 134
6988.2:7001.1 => 130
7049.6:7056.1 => 140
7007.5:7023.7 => 138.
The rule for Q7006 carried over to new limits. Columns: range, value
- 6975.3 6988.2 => 134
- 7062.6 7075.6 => 138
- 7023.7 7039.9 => 135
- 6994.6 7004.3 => 130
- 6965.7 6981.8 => 134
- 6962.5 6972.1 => 133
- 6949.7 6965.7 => 132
